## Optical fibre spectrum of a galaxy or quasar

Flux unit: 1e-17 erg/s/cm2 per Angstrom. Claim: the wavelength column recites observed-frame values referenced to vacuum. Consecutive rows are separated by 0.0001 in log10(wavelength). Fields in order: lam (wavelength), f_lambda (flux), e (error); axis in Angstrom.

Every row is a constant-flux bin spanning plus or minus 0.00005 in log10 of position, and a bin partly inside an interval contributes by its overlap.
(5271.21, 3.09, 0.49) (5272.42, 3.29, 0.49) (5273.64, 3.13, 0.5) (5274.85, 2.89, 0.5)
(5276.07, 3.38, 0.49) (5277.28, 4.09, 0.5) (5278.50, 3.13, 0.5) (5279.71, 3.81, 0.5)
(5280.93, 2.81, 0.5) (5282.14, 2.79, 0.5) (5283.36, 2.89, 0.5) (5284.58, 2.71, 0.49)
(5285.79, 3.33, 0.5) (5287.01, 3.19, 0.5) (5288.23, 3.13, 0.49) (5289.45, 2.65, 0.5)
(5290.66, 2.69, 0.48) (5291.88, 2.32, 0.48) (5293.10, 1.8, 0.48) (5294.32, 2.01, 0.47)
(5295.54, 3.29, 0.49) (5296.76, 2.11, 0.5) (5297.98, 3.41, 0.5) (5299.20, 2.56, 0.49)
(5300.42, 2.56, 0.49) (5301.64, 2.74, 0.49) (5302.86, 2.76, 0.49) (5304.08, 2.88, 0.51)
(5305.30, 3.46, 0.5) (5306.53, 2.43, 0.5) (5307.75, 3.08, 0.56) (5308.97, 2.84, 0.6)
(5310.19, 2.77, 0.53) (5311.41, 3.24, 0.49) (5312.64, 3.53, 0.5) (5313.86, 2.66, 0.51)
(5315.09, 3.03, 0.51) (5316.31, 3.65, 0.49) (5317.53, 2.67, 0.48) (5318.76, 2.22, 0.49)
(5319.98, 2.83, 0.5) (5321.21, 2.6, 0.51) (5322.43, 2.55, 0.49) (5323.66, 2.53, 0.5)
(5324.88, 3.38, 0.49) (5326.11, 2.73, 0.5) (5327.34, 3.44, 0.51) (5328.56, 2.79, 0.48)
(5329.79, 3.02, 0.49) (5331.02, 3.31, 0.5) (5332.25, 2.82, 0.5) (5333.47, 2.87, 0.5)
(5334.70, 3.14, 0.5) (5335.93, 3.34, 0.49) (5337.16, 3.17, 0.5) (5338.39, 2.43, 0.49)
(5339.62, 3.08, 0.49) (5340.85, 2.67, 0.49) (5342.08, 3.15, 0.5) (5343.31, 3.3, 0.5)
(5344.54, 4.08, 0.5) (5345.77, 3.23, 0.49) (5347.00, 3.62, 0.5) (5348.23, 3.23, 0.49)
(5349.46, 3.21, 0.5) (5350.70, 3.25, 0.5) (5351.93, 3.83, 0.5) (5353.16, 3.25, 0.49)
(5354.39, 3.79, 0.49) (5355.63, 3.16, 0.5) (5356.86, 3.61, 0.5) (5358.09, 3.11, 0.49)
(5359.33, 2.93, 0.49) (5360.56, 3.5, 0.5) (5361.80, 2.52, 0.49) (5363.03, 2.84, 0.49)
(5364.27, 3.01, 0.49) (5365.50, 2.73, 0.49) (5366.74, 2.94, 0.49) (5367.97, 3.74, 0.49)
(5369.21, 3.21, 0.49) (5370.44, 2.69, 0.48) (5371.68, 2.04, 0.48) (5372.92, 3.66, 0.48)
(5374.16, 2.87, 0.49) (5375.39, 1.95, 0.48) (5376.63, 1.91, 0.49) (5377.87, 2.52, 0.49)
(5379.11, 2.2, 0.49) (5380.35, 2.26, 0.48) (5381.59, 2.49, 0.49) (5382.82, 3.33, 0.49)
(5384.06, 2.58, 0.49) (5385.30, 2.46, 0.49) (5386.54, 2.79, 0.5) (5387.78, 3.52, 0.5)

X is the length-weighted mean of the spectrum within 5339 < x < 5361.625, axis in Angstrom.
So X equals 3.32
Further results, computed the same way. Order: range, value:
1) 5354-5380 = 2.89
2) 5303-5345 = 2.98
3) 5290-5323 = 2.77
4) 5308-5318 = 3.06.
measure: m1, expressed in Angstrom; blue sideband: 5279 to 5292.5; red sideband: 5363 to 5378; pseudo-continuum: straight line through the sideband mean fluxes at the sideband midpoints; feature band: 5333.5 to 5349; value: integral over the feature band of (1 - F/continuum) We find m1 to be -1.93 Angstrom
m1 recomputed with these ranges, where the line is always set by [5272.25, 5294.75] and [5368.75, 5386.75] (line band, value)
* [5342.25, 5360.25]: -4.7 Angstrom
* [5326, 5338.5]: -1.3 Angstrom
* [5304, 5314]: -0.6 Angstrom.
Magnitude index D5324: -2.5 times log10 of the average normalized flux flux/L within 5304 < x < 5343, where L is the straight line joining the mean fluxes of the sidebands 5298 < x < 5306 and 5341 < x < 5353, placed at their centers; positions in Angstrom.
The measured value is 0.058 mag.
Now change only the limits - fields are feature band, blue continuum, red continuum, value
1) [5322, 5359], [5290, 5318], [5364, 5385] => -0.153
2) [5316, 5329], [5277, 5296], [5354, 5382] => 0.014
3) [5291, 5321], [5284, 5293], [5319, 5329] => 0.014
